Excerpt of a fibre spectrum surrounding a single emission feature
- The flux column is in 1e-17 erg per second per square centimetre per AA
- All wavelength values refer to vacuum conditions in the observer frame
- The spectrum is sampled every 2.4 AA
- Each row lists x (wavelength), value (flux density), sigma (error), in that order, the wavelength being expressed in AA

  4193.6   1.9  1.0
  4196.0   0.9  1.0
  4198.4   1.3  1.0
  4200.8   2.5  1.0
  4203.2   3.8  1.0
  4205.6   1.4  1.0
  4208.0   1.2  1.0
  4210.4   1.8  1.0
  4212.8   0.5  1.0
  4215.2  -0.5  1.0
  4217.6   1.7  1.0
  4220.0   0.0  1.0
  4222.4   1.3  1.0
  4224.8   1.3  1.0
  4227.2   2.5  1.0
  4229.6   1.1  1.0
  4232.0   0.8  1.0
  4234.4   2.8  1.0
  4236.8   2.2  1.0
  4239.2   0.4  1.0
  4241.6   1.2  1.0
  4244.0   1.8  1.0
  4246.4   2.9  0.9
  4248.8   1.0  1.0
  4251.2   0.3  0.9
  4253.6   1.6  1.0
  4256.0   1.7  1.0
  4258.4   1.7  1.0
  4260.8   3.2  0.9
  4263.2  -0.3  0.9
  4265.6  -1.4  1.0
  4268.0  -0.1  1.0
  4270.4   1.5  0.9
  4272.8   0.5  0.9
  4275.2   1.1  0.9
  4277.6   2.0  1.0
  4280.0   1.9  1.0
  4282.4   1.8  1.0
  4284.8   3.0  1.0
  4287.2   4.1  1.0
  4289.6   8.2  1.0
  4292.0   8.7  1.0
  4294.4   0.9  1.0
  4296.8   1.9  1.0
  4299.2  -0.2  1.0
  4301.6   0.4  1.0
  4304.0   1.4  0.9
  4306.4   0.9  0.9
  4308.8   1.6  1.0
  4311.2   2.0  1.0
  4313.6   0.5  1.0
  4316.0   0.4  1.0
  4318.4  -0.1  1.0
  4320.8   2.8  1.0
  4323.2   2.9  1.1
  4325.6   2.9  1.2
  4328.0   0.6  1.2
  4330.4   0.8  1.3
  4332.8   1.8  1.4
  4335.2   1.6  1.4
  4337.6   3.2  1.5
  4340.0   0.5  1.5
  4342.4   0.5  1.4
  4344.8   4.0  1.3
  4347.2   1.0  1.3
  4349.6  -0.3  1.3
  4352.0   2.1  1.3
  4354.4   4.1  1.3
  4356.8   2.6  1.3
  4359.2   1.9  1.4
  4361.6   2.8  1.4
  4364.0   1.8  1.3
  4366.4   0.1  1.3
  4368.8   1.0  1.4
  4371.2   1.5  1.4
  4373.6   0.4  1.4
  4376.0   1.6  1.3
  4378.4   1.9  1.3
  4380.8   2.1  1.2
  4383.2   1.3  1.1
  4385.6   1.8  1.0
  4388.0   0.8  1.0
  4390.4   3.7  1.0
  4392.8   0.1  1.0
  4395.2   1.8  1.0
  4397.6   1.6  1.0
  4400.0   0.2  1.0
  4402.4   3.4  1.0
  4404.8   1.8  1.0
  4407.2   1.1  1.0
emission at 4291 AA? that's [O II]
